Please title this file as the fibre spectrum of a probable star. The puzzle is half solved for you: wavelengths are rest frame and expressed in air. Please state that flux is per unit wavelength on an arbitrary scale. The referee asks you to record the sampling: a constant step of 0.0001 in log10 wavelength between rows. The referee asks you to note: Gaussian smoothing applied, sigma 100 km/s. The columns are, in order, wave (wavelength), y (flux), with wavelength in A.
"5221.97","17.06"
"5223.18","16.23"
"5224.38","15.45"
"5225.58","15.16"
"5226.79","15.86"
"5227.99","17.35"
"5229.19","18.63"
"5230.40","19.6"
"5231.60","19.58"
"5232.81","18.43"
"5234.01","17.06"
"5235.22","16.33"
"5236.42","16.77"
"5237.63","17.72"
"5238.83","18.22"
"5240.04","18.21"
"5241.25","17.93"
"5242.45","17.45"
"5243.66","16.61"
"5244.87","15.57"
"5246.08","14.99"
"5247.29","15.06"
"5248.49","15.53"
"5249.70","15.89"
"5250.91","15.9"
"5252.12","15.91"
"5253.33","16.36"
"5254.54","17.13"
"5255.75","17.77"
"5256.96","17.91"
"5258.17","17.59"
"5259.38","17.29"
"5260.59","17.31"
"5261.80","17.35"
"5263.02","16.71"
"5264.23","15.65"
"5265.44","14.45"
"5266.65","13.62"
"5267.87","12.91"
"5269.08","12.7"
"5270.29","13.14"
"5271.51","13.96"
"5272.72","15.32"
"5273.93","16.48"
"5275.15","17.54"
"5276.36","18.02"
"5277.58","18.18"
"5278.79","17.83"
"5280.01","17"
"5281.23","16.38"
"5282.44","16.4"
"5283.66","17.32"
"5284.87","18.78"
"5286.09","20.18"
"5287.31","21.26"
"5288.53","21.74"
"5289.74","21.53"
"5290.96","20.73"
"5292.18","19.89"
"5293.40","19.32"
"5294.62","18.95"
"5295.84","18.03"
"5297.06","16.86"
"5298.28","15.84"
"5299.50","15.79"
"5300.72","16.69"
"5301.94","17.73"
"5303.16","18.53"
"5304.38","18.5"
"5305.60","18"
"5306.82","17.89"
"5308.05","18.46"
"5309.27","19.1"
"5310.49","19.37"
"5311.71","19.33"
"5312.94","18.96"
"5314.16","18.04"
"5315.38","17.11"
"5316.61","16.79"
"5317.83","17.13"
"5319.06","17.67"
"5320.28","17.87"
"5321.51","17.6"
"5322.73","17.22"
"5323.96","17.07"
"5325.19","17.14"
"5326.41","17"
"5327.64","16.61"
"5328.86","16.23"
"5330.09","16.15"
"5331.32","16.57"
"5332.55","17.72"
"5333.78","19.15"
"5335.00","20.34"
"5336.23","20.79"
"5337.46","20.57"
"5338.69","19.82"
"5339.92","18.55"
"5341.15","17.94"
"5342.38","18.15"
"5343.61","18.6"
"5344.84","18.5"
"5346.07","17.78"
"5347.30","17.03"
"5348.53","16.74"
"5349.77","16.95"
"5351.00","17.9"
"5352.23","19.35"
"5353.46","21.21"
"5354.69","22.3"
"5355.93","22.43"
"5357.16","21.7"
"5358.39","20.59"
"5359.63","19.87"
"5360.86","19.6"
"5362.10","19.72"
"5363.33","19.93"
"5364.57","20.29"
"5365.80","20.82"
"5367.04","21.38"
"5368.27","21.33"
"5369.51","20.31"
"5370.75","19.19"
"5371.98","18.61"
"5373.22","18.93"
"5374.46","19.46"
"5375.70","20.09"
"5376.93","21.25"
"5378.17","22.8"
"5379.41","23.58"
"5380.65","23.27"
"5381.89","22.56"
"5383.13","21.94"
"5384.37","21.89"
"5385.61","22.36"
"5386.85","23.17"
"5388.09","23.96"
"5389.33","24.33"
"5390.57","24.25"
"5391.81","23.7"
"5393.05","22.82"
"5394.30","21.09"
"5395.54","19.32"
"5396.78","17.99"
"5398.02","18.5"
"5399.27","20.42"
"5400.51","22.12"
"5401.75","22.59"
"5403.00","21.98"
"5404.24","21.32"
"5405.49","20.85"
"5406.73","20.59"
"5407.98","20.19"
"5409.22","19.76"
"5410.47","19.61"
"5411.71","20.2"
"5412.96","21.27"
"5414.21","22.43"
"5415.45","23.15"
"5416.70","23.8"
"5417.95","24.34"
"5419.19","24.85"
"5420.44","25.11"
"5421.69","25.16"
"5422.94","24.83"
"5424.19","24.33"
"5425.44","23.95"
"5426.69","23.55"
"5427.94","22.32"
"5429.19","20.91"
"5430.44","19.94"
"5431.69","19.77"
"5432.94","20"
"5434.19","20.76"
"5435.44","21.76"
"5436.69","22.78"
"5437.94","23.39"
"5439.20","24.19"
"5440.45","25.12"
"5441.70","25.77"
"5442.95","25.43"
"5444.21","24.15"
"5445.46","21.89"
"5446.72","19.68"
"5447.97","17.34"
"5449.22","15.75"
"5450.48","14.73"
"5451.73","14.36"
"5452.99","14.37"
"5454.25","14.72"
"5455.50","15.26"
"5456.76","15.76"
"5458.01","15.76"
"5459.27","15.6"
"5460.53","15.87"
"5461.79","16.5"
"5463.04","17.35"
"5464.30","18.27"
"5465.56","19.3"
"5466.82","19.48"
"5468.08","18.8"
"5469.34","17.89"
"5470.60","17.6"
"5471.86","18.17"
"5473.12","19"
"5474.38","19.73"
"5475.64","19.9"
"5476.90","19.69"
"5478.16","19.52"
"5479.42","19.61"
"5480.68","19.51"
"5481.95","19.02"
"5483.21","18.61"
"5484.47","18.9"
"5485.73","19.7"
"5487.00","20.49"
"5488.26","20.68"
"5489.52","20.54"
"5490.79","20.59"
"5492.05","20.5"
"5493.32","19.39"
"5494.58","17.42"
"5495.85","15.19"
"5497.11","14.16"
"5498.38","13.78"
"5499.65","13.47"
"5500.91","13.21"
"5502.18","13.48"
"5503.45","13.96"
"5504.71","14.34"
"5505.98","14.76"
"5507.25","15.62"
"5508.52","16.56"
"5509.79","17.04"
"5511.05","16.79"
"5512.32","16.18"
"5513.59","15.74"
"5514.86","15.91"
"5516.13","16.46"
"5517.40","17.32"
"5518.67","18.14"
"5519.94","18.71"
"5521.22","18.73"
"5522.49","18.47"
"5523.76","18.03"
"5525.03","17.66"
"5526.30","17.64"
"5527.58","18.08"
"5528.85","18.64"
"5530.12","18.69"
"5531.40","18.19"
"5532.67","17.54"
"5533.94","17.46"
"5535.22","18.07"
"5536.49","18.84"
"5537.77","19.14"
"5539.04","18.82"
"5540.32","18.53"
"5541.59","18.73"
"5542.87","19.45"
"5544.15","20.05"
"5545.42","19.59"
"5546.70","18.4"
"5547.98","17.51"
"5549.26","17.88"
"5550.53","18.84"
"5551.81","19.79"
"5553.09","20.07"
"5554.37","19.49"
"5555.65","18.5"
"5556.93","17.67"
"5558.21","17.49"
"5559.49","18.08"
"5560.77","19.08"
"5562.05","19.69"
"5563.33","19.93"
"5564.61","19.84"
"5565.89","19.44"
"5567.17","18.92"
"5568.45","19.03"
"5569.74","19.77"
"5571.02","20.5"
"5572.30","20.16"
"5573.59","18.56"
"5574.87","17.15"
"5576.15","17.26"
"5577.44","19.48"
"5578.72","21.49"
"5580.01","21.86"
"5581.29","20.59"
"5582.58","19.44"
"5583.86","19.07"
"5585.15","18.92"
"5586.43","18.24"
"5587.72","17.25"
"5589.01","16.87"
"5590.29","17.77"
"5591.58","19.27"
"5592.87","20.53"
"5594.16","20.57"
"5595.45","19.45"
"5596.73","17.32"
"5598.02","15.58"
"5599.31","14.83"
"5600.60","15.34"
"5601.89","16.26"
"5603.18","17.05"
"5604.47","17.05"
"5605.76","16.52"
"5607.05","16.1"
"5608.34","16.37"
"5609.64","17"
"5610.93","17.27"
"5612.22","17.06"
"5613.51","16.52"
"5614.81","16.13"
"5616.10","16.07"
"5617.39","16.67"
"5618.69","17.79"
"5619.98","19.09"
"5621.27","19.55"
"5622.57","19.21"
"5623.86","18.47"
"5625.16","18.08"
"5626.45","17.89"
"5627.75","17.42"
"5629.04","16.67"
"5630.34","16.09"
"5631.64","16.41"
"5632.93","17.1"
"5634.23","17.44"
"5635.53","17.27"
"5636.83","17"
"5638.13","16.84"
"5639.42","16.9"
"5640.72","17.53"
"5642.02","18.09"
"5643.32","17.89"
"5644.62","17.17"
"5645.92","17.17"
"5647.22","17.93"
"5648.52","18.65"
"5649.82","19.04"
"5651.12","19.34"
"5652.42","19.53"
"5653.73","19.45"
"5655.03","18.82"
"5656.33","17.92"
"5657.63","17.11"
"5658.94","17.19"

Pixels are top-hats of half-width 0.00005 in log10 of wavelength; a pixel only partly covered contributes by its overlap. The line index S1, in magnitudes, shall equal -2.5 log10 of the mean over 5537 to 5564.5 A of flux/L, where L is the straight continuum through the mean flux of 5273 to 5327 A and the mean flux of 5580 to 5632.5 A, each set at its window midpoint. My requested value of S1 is -0.07 mag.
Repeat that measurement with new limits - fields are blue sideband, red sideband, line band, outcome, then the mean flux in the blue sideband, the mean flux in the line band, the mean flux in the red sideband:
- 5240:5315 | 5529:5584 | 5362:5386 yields -0.17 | 17.3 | 21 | 19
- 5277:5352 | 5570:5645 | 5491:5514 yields 0.14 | 18.2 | 15.7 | 17.8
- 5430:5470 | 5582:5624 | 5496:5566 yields 0.04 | 19.1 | 17.6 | 17.6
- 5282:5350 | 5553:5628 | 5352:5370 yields -0.14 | 18.2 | 20.8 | 18.3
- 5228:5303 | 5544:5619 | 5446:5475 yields 0.05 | 17.2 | 17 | 18.3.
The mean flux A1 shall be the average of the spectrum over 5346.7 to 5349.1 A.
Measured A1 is 16.9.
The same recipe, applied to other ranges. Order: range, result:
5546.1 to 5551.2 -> 18.2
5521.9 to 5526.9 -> 18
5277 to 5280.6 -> 17.7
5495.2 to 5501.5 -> 14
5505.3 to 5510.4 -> 16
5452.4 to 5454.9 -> 14.6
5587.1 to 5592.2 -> 17.8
